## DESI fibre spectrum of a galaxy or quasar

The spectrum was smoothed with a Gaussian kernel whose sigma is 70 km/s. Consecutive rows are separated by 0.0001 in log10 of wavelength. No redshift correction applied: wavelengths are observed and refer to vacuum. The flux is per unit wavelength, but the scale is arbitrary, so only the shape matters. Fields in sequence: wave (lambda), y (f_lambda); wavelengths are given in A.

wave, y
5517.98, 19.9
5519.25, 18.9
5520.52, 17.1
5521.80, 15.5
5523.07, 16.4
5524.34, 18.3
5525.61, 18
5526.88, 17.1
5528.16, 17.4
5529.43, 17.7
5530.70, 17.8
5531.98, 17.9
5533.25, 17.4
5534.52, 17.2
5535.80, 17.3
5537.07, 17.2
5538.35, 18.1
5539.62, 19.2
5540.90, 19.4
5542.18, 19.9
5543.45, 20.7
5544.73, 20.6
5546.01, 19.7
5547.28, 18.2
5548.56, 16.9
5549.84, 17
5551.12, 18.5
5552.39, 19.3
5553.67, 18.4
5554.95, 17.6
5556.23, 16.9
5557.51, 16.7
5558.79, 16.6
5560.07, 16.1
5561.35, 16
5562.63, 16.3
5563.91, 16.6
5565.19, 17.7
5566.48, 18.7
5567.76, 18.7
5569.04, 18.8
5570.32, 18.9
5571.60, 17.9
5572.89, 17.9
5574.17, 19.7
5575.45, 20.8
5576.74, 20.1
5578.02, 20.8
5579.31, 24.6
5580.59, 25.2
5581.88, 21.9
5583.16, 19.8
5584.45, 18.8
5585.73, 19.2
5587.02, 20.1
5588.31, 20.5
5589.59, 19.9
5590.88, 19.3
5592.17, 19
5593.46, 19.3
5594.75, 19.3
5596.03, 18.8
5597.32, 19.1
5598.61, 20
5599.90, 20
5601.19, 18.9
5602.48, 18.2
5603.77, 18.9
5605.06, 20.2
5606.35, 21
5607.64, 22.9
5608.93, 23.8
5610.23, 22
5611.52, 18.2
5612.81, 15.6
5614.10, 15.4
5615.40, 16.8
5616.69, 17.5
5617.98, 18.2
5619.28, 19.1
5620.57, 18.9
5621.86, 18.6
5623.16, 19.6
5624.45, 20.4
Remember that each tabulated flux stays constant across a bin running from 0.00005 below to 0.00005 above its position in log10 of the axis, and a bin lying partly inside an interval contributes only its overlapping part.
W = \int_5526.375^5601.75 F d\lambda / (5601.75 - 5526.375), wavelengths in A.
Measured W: 18.8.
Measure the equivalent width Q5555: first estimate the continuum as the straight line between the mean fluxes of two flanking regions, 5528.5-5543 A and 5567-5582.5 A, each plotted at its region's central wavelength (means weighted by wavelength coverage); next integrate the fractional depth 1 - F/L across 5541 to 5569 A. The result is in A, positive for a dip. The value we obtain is 1.8 A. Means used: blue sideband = 18.1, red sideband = 20.4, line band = 18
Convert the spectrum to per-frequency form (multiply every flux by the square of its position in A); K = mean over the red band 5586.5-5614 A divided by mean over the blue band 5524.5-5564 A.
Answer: 1.12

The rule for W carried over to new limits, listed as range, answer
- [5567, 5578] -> 19.2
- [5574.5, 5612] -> 20.4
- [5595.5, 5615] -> 19.5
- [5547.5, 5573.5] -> 17.6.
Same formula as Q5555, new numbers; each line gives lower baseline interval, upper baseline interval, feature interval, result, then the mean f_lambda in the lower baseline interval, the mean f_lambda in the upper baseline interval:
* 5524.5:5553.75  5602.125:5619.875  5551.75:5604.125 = -0.8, 18.3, 19.1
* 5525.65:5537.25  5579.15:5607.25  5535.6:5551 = -0.6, 17.5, 20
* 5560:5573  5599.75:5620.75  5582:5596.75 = -0.9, 17.7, 19.1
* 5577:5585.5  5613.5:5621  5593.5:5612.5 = -0.8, 21.7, 17.6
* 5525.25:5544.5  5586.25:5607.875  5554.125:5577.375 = 1.3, 18.2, 19.7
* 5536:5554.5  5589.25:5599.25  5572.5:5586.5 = -1.2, 18.7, 19.3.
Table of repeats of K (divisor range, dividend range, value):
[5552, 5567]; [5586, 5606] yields 1.15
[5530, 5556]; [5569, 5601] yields 1.10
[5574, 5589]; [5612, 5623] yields 0.85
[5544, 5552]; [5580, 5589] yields 1.13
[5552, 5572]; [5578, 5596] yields 1.18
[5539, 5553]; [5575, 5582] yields 1.18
